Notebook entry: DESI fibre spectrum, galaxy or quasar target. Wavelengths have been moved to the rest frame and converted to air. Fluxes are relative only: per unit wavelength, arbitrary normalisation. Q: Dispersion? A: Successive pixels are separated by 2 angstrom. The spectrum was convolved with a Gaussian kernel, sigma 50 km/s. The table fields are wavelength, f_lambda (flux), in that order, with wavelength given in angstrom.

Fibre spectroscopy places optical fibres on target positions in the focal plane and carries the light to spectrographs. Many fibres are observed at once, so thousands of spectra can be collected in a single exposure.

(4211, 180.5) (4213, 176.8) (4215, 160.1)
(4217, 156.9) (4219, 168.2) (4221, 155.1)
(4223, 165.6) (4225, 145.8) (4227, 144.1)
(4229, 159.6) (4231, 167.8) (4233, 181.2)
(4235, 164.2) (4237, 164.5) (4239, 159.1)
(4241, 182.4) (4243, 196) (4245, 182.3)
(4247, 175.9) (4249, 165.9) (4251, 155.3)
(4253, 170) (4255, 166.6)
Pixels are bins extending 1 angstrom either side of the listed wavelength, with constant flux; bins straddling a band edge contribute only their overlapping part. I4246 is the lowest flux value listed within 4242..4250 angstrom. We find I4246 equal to 165.9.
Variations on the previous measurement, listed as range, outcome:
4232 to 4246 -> 159.1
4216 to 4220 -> 156.9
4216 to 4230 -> 144.1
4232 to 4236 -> 164.2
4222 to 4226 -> 145.8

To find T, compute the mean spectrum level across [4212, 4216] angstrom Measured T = 168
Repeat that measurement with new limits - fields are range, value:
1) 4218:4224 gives 163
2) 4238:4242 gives 171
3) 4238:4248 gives 179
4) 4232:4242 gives 170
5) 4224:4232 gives 154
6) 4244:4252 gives 170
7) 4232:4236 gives 173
